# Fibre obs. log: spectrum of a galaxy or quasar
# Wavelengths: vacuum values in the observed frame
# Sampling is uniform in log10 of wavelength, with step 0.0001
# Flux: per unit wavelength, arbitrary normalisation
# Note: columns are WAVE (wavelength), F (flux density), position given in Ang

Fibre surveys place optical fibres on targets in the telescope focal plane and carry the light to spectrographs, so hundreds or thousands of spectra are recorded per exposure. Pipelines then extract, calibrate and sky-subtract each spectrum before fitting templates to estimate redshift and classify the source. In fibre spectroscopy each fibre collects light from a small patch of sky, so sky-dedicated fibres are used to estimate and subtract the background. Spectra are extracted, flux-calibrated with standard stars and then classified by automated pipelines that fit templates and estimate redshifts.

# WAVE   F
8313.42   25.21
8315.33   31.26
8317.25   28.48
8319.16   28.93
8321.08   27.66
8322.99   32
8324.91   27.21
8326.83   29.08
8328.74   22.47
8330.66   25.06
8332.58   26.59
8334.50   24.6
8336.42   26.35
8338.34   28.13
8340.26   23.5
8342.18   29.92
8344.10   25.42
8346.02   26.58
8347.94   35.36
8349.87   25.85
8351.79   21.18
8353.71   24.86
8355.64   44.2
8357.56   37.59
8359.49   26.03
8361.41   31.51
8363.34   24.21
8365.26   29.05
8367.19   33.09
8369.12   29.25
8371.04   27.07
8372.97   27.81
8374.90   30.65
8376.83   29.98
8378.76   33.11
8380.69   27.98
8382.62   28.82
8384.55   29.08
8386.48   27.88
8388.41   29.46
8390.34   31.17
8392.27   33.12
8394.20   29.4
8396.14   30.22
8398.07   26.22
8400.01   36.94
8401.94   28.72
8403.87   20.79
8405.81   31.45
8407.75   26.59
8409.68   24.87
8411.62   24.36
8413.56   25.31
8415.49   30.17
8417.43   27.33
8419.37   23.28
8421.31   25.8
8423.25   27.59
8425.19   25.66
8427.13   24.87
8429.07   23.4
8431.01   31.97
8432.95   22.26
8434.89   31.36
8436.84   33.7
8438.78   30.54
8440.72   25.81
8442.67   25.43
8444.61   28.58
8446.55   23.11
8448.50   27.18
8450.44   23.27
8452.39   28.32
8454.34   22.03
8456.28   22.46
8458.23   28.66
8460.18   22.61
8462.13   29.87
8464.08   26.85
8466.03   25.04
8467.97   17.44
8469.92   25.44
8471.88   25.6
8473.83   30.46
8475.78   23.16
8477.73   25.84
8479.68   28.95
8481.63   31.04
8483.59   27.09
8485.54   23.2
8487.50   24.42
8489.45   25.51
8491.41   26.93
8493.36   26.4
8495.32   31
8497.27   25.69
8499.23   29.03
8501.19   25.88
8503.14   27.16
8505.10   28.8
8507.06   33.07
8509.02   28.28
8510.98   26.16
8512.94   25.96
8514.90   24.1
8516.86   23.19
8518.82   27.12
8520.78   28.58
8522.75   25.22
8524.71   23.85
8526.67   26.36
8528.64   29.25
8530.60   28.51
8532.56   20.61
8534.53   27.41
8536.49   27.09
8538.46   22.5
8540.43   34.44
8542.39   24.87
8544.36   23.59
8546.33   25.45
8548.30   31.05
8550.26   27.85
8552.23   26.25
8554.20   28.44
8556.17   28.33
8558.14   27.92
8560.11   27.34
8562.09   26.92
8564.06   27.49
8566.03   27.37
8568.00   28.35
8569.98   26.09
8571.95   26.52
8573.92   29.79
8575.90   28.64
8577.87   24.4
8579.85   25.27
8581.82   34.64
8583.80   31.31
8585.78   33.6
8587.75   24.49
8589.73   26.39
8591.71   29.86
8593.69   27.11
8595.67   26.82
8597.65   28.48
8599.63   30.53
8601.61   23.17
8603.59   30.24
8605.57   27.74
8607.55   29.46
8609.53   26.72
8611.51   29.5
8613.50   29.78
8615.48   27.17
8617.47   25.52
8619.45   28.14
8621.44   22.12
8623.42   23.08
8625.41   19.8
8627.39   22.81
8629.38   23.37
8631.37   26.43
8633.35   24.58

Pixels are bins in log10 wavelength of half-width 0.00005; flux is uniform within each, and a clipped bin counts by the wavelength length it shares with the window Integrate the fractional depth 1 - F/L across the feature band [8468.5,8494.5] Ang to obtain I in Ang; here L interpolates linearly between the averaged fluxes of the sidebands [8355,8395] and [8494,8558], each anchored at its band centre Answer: 1.6 Ang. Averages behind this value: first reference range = 30.4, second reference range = 27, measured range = 26.3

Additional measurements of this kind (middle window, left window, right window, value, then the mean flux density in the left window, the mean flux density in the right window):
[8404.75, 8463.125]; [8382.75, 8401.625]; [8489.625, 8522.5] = 5.1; 30.3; 27.2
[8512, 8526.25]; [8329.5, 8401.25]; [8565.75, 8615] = 1.5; 29.1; 28.3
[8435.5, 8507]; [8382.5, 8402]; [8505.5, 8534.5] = 3.4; 30.2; 26.5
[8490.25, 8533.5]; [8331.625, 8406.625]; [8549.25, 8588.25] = 2.3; 29.1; 28.1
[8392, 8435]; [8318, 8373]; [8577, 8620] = 1.5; 28.3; 28.2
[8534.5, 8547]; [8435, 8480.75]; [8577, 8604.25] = 0.5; 26.2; 28.3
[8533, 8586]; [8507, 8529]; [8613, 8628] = -4.2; 26.4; 24.7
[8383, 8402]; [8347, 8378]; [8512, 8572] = -0.6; 29.9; 26.7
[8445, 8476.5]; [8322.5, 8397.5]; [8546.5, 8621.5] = 3.6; 28.8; 28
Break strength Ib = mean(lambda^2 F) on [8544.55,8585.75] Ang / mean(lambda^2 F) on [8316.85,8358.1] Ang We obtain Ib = 1.05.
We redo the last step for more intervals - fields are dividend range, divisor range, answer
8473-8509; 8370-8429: 1.00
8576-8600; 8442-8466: 1.15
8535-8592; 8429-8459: 1.06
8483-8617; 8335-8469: 1.02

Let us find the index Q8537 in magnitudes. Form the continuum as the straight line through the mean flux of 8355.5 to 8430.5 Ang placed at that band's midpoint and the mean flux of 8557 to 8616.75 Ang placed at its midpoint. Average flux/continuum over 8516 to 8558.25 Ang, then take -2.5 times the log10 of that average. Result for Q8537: 0.060 mag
